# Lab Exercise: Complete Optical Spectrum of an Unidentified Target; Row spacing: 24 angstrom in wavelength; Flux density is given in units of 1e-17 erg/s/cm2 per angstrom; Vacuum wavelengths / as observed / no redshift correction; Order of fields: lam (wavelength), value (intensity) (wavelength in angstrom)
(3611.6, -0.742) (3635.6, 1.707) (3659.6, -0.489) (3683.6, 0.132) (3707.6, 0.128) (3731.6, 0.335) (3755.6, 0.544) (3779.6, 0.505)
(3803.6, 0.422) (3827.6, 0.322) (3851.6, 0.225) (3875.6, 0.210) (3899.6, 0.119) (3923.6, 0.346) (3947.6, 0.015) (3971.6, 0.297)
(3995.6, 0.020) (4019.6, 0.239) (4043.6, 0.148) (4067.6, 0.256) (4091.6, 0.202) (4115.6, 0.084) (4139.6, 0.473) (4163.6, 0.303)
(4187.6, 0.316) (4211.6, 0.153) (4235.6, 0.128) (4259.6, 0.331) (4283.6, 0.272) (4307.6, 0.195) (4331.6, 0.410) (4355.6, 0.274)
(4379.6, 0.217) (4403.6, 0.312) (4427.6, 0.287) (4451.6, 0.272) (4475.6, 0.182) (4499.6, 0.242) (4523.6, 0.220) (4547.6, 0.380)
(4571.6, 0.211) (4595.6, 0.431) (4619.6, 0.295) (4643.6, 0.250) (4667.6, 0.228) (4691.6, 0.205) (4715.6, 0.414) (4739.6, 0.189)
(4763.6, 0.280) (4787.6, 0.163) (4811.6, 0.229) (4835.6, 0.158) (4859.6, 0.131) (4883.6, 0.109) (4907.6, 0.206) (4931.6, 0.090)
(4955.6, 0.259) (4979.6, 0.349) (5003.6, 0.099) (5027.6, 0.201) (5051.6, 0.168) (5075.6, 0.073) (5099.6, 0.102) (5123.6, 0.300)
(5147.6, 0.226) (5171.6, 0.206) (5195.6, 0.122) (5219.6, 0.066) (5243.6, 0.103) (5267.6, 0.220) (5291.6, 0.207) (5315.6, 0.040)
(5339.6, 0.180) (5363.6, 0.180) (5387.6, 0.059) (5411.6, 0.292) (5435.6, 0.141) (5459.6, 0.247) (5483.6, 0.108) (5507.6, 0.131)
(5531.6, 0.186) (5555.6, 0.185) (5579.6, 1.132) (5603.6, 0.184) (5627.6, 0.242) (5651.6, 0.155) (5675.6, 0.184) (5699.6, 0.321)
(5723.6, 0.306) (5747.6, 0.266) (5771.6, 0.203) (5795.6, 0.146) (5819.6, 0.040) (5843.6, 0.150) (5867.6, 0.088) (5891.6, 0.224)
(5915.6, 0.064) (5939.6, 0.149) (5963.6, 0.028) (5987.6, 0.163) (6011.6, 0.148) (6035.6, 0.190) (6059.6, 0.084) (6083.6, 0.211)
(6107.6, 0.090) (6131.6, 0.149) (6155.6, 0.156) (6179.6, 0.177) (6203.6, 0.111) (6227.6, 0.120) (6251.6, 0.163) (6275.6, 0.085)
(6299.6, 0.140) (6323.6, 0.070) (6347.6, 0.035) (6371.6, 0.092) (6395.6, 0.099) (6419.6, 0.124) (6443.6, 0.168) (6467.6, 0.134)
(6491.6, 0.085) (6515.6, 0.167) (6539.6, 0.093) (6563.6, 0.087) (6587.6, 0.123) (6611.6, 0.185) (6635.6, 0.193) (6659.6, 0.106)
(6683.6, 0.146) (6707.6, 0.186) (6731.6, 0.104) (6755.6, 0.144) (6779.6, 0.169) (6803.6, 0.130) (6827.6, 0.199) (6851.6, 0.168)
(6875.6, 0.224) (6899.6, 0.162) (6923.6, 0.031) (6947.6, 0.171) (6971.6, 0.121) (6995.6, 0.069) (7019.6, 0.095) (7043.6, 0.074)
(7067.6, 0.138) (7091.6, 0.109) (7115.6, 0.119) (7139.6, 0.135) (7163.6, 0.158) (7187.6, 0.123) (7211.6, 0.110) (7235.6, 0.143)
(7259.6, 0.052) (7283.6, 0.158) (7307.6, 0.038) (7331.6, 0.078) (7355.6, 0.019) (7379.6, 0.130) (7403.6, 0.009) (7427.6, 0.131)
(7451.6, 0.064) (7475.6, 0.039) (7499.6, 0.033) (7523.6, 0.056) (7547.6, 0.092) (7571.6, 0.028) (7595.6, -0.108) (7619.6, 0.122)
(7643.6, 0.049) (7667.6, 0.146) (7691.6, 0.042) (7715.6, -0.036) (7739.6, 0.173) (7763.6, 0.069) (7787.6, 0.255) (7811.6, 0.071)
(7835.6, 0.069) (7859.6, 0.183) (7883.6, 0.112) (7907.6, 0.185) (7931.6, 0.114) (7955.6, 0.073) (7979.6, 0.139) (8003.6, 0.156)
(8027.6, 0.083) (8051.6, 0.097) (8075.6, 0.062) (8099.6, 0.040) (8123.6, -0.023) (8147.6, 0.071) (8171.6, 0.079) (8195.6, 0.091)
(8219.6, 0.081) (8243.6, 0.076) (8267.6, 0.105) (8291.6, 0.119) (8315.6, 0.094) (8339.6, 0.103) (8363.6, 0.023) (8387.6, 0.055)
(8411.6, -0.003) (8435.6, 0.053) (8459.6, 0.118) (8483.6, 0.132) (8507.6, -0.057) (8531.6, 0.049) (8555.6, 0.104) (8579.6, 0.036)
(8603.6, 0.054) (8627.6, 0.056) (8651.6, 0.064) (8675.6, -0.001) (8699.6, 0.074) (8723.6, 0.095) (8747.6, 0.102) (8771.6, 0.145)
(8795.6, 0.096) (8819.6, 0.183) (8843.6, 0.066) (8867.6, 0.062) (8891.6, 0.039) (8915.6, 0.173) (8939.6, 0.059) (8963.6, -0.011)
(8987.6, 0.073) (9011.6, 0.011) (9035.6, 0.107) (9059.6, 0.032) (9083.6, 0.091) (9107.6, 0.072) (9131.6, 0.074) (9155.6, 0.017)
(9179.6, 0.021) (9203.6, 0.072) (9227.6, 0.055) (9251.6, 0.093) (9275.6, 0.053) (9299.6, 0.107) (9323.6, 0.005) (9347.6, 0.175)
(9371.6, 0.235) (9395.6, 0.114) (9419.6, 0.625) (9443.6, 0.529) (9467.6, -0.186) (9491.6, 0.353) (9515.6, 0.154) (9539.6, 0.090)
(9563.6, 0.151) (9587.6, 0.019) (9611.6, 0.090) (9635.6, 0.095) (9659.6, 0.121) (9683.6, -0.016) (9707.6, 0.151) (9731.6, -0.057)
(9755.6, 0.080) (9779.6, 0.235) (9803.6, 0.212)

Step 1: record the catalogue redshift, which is 1.530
